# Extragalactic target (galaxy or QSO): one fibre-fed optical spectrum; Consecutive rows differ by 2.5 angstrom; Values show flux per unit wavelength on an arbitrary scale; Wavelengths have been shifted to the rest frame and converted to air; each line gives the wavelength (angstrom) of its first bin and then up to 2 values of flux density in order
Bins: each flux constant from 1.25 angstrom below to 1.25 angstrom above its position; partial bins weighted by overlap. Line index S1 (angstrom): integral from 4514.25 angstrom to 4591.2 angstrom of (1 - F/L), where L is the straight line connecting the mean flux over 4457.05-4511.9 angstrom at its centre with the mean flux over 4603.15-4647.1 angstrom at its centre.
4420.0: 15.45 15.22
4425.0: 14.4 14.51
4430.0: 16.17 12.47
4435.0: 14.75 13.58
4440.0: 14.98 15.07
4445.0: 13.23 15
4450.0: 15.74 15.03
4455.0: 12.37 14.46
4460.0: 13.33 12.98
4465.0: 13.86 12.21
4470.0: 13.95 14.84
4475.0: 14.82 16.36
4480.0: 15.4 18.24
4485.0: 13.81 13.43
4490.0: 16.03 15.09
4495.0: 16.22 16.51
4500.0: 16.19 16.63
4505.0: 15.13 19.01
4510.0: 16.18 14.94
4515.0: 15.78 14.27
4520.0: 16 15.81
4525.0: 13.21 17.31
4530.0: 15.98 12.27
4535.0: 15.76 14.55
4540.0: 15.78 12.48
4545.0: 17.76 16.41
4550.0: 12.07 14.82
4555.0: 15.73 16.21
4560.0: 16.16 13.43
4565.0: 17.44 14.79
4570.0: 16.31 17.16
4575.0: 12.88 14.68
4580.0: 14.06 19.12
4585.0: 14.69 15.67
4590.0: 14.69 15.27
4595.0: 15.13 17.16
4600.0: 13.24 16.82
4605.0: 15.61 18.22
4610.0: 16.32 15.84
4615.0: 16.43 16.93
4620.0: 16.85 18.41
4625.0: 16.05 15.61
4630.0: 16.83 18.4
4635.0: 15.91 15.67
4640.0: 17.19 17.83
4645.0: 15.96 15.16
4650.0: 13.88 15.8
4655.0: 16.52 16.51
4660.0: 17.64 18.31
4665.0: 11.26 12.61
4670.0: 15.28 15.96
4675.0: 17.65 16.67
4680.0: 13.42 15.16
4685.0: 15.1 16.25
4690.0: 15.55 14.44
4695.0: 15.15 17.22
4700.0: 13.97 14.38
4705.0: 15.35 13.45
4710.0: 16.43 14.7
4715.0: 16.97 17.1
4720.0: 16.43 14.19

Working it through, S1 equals 3.21 angstrom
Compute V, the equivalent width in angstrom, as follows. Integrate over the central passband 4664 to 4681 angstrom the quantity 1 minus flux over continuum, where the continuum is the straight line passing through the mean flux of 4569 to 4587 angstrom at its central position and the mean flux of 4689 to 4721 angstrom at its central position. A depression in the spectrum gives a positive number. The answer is 0.8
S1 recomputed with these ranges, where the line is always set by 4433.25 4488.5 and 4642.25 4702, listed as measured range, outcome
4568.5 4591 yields -0.67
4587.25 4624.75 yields -2.52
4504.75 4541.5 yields -1.80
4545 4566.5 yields -0.75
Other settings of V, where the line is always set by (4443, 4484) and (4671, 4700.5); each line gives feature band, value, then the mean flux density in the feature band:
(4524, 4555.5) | -0.1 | 14.9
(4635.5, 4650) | -0.7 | 16.1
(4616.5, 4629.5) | -1.3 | 16.8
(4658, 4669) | 0.3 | 15.1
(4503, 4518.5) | -1.3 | 15.9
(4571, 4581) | 0.2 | 14.8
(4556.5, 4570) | -0.6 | 15.7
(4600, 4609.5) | -0.7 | 16.4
